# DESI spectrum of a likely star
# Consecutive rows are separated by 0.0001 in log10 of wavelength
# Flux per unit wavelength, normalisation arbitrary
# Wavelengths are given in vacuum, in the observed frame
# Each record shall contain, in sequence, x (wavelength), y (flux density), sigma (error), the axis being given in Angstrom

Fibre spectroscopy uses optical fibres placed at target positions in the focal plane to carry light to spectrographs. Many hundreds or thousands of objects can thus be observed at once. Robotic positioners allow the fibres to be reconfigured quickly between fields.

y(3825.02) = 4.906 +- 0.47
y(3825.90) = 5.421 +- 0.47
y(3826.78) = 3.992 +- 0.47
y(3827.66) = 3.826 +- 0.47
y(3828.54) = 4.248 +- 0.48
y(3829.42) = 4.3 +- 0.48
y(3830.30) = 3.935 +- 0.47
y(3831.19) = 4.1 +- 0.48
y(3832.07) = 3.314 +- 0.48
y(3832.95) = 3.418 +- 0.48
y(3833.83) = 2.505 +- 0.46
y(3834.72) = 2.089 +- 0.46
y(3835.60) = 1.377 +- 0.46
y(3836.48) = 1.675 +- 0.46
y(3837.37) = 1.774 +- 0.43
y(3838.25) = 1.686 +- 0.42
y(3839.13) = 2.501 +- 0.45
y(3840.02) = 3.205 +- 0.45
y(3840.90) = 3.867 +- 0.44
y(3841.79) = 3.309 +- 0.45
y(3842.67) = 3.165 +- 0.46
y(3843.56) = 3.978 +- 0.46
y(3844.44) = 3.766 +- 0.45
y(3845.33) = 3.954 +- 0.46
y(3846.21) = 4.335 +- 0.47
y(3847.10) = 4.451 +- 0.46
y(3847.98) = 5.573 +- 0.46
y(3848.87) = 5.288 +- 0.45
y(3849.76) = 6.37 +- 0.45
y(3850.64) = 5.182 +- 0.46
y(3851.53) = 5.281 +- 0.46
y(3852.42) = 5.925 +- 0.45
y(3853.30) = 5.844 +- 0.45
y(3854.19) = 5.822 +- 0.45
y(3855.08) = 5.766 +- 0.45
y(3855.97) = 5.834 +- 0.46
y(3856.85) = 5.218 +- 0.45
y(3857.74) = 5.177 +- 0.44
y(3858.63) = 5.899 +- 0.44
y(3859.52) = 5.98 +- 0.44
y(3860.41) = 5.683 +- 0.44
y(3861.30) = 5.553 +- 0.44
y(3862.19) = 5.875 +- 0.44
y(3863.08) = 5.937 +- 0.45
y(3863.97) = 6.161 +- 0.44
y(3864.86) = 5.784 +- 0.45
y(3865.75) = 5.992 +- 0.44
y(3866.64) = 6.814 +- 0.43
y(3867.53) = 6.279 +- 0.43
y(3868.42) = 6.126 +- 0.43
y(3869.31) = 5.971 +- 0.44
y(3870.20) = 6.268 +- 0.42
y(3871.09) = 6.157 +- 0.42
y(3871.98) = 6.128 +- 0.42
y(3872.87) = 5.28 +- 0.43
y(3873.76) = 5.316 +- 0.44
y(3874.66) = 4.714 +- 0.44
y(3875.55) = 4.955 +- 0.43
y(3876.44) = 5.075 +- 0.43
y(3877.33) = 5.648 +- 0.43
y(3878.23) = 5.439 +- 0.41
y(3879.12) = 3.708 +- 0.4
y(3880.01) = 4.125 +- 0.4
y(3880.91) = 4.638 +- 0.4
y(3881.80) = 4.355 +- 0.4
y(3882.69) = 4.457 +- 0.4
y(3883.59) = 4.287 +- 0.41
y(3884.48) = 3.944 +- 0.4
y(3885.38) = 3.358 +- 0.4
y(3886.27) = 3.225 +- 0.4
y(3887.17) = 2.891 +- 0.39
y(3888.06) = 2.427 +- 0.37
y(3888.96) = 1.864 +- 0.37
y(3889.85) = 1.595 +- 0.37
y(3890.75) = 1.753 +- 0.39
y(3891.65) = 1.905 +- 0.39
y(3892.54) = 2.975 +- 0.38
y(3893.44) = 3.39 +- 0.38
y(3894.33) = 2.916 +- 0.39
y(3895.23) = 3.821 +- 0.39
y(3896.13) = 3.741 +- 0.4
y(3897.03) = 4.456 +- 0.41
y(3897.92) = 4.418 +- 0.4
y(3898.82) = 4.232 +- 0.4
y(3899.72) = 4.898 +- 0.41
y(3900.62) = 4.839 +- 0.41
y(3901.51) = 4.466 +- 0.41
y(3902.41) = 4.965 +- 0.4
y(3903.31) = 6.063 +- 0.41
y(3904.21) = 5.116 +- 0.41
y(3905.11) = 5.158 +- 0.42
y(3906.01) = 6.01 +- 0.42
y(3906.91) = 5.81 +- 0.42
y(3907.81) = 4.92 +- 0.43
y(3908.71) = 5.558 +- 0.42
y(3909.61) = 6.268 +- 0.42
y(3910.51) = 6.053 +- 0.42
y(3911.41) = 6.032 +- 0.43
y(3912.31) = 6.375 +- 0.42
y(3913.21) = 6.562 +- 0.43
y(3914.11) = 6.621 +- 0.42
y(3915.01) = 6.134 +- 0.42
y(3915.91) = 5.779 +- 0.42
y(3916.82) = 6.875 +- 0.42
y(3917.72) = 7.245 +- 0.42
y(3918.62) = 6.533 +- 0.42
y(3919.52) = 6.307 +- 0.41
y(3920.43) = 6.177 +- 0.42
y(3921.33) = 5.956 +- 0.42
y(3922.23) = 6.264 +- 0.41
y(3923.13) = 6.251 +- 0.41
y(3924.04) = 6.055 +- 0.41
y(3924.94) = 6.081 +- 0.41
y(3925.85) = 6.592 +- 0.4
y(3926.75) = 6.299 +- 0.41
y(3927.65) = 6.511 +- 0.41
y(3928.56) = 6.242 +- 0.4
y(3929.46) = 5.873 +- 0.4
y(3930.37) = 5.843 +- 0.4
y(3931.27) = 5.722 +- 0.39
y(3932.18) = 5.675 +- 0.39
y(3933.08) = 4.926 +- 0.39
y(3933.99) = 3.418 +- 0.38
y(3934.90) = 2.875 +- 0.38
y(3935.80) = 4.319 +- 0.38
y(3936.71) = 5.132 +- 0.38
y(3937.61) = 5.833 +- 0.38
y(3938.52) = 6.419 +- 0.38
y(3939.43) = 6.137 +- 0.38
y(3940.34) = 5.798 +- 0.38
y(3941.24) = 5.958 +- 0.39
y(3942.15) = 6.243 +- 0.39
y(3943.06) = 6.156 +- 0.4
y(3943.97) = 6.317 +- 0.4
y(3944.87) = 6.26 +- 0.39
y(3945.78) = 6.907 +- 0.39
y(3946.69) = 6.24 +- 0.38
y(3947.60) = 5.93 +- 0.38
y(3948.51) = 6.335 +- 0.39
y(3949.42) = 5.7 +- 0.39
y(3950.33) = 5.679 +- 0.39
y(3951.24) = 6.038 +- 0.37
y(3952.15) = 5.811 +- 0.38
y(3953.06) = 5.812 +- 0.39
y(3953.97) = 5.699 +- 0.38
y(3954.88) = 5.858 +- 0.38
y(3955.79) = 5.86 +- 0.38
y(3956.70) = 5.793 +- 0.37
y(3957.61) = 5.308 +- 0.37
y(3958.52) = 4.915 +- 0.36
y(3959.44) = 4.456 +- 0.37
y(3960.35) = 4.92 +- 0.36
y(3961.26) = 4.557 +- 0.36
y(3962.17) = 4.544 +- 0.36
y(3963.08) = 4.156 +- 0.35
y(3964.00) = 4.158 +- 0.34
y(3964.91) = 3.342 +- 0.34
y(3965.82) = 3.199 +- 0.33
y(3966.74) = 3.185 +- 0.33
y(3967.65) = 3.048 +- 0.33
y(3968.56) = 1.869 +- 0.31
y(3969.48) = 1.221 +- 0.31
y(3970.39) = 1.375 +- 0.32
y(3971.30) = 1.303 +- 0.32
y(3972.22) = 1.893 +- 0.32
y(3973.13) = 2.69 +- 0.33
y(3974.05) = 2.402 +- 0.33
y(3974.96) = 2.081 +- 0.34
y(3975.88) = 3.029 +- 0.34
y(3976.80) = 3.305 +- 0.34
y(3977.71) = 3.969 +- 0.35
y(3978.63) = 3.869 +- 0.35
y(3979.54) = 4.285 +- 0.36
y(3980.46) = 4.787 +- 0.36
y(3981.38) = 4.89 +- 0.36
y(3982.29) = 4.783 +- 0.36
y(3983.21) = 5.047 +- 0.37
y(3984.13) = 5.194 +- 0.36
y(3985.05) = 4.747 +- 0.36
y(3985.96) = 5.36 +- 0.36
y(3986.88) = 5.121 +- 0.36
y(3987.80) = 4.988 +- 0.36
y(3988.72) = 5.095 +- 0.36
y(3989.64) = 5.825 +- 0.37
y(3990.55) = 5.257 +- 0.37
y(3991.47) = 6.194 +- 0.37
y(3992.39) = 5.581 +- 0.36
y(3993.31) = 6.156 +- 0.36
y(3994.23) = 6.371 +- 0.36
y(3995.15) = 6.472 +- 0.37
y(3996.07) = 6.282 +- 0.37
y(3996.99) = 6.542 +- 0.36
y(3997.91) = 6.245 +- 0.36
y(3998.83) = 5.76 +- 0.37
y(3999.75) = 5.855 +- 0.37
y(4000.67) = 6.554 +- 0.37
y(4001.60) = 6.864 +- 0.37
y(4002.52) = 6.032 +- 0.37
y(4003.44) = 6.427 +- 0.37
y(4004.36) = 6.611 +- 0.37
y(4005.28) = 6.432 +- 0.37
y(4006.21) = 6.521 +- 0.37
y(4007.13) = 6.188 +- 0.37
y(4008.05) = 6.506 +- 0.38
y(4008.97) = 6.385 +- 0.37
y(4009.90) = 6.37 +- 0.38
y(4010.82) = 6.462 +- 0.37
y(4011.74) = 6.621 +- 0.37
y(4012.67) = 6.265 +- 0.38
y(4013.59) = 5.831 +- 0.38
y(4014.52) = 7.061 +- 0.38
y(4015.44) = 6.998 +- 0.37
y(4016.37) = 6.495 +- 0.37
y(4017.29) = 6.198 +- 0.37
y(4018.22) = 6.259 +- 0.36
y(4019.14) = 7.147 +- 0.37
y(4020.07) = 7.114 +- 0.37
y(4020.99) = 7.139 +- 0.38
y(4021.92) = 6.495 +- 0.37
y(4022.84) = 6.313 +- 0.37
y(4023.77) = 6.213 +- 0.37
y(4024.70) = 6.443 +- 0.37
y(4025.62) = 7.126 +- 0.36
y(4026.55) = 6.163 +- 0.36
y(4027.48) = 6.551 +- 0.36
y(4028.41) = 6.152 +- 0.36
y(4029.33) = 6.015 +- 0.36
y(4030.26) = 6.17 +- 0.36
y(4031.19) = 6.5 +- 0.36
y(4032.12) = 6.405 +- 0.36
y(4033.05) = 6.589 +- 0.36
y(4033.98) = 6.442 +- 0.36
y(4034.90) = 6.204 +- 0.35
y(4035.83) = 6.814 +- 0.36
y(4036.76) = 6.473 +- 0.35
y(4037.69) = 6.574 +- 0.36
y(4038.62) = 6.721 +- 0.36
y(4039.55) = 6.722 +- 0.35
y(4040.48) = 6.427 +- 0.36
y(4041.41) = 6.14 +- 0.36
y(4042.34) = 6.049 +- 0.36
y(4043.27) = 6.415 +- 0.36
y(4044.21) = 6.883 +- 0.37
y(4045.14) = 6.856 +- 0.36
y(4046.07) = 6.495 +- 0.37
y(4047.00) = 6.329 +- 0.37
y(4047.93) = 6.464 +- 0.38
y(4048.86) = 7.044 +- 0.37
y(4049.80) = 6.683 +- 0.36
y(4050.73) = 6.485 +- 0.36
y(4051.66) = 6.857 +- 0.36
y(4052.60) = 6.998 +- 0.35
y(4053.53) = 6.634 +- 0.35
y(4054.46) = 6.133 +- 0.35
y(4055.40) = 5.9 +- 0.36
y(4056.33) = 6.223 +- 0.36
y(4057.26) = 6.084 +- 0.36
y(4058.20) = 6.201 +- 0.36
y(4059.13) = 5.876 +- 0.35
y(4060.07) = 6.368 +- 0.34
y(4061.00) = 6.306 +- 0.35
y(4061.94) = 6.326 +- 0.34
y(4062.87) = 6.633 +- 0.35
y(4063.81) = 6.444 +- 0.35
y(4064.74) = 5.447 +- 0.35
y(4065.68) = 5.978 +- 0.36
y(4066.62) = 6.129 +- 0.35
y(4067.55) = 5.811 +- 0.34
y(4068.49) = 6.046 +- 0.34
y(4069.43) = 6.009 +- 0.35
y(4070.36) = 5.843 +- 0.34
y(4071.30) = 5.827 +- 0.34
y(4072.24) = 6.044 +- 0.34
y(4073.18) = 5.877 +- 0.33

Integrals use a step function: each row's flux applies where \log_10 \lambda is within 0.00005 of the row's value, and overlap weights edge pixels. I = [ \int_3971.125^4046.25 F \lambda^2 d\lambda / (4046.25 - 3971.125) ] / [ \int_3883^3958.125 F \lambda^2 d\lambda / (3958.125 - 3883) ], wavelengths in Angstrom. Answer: 1.2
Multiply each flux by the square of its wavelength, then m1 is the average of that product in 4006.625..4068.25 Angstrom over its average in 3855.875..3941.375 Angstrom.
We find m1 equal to 1.3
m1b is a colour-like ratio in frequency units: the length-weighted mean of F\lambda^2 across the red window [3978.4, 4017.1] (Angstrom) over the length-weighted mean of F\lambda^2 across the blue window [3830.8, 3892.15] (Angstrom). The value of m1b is 1.42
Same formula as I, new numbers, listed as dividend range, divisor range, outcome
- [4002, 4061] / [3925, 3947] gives 1.18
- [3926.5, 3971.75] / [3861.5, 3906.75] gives 1.12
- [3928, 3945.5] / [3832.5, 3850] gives 1.72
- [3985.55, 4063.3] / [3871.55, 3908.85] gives 1.60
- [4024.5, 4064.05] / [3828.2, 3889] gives 1.55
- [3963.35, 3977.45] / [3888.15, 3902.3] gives 0.78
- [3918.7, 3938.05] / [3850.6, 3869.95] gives 1.00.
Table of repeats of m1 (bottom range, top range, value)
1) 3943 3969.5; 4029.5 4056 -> 1.36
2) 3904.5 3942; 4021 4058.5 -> 1.17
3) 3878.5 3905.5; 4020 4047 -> 1.83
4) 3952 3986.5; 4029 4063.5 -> 1.67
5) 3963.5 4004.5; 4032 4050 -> 1.48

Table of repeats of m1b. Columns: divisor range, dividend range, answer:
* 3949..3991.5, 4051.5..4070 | 1.51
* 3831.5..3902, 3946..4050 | 1.35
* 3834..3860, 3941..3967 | 1.32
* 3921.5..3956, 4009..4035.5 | 1.16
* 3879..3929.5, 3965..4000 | 0.91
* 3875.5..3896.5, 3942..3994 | 1.35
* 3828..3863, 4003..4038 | 1.65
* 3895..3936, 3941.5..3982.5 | 0.81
